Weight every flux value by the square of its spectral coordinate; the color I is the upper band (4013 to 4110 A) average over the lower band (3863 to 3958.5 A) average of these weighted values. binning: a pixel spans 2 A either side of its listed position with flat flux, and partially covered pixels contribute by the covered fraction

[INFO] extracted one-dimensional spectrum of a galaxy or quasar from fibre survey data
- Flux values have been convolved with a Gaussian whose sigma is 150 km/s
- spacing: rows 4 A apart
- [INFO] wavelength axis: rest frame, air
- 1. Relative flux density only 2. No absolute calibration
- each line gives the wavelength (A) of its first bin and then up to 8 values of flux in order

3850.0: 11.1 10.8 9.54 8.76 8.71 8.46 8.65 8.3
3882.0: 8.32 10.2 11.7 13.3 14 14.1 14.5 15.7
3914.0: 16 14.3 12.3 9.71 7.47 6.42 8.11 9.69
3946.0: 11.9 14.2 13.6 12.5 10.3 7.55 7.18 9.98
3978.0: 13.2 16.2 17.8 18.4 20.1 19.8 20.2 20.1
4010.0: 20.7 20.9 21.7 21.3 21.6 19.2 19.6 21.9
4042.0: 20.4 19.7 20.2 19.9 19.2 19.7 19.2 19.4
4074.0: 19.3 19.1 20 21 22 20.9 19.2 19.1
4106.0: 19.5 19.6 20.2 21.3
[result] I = 1.92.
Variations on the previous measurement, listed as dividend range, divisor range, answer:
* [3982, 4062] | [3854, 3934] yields 1.92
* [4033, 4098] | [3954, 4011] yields 1.38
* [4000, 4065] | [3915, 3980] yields 2.00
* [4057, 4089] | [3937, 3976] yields 1.98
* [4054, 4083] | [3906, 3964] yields 1.78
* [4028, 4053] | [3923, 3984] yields 1.99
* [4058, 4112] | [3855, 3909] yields 2.04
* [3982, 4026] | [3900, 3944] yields 1.79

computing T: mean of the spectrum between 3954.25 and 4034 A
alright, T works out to 16.8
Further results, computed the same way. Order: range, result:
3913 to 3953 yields 10.9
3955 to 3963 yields 11.8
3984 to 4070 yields 20.1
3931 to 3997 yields 12.4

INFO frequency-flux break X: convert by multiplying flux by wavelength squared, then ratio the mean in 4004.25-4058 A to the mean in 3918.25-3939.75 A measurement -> 2.33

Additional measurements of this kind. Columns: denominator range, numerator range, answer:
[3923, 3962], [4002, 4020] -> 2.06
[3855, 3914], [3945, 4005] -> 1.34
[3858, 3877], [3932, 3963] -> 1.30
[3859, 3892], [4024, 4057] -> 2.41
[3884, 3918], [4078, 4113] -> 1.61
